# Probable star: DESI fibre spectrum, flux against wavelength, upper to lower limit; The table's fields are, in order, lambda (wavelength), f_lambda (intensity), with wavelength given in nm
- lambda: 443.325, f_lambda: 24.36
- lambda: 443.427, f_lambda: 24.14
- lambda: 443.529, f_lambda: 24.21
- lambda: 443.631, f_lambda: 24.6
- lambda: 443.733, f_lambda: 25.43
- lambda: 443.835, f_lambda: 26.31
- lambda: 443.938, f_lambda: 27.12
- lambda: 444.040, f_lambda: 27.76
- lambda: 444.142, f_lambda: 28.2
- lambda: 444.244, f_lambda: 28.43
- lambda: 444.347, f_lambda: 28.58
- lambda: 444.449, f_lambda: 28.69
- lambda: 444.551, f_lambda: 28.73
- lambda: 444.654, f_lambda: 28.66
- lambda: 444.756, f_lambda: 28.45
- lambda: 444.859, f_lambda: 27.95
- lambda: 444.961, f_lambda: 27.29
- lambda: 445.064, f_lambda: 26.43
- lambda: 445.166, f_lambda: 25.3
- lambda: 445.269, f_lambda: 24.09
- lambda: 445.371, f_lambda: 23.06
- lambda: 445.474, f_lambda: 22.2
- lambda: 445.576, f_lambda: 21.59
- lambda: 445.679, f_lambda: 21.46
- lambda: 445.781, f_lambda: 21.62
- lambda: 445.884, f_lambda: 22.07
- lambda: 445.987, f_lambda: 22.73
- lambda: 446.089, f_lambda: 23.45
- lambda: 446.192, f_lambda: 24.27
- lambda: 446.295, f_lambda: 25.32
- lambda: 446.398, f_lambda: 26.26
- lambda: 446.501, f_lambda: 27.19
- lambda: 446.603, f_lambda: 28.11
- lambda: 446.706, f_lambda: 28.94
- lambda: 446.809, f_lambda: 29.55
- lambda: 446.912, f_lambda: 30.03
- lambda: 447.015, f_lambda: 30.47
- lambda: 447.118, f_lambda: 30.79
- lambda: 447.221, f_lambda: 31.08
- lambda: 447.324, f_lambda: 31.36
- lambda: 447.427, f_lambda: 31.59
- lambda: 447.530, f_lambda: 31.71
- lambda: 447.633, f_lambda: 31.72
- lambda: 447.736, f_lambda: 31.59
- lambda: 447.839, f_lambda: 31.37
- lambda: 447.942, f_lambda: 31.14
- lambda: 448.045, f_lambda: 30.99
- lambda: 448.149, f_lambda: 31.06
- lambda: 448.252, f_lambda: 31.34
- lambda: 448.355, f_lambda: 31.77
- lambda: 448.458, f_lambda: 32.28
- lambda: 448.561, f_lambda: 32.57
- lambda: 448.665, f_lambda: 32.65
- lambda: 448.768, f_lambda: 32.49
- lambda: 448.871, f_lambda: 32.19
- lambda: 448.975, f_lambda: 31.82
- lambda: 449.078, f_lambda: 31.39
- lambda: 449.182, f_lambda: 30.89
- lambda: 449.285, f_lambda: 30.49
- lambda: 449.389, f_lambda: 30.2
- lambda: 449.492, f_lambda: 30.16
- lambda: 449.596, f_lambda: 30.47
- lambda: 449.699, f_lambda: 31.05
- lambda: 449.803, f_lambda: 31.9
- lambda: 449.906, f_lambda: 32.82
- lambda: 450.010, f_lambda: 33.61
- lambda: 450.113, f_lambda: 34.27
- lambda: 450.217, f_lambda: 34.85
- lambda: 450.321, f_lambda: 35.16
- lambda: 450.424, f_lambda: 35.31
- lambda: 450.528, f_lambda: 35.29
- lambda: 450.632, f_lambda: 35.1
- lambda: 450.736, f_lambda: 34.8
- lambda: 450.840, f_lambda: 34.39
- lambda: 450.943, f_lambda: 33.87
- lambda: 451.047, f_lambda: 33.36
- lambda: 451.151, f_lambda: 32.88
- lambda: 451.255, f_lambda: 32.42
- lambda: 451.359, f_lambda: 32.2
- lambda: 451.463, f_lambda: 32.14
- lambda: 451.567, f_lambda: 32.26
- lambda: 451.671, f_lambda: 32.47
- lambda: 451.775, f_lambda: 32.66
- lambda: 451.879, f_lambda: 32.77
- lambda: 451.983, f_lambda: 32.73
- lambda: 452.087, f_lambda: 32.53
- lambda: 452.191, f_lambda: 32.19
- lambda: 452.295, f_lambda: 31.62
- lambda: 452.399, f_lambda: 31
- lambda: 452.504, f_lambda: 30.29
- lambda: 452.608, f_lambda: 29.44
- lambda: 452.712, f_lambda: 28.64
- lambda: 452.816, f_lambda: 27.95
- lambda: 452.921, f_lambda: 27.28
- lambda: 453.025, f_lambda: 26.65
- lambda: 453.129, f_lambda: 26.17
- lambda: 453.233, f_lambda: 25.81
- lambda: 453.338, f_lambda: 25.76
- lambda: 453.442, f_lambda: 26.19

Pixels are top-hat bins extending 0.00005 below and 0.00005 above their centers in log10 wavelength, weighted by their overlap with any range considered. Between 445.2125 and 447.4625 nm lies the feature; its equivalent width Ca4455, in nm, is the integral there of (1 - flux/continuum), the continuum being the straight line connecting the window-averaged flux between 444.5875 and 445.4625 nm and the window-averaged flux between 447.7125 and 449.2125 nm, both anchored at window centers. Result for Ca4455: 0.175 nm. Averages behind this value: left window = 26.2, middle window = 26.2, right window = 31.7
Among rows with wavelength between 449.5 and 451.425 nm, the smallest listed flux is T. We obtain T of 30.47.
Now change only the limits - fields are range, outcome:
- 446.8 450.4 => 29.55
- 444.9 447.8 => 21.46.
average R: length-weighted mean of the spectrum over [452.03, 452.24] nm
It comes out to 32.4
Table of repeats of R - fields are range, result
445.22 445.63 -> 22.7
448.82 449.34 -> 31.3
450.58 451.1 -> 34.3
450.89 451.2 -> 33.4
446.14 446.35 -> 24.7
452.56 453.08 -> 28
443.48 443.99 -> 25.5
